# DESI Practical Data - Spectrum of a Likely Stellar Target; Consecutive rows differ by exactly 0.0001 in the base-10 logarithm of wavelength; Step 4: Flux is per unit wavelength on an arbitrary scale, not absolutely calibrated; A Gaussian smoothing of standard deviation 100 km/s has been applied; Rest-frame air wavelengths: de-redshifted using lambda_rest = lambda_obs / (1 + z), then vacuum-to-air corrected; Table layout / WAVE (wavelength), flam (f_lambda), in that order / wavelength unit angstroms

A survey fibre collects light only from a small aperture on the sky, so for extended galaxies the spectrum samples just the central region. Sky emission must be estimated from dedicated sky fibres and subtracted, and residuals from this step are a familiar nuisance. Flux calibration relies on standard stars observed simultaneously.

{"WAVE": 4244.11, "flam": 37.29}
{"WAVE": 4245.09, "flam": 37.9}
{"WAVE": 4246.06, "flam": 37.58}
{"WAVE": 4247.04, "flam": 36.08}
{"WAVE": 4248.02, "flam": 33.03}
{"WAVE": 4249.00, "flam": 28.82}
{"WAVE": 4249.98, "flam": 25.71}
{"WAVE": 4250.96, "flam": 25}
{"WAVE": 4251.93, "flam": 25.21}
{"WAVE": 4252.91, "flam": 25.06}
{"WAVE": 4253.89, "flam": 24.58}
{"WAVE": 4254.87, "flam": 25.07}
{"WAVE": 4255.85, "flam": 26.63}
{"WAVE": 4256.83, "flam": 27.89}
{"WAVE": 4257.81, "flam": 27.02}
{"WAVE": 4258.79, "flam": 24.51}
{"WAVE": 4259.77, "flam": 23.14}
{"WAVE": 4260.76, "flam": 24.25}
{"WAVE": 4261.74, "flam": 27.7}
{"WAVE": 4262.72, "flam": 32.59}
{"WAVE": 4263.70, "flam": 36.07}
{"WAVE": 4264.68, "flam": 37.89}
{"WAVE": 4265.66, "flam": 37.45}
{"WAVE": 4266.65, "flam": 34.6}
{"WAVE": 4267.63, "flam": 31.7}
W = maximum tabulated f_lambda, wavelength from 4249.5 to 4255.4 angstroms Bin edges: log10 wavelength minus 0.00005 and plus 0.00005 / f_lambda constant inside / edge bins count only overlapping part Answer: 25.71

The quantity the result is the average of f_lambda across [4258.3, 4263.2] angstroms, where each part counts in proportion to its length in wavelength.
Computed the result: 26.4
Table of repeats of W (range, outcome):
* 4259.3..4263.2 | 32.59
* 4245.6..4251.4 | 37.58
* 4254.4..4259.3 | 27.89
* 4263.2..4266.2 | 37.89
